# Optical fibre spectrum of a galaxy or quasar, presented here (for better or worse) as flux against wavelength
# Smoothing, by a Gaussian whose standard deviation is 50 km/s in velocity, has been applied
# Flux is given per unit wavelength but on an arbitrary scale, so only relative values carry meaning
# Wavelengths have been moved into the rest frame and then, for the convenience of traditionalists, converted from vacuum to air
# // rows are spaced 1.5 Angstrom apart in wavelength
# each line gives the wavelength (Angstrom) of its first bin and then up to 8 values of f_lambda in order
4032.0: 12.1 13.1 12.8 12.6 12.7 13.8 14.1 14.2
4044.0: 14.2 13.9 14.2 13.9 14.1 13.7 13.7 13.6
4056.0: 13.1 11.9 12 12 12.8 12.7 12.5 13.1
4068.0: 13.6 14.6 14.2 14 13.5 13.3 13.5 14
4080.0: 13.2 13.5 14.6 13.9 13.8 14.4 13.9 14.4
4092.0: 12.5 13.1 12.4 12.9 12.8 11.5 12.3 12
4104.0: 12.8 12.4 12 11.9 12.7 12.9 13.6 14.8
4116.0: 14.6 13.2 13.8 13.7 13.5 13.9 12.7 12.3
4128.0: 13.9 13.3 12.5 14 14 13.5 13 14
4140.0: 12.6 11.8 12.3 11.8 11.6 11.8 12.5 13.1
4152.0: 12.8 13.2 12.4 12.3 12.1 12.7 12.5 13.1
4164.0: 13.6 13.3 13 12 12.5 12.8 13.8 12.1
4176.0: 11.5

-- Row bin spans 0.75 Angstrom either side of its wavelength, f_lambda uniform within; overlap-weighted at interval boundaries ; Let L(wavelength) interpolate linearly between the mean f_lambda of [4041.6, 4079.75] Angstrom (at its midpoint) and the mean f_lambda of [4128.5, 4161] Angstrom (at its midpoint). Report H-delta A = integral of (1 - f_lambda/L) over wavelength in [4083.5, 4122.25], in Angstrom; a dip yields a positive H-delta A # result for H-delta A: -0.2 Angstrom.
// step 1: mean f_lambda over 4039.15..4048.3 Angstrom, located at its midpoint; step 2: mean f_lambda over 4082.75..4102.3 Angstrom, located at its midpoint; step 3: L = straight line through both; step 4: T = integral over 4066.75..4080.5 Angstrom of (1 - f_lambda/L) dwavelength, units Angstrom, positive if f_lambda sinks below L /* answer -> -0.2 Angstrom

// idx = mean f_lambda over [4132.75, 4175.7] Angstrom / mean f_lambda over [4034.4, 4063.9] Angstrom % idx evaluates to 1.0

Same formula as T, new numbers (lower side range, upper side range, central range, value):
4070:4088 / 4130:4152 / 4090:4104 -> 0.92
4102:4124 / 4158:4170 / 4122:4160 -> 0.49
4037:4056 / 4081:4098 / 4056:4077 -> 0.88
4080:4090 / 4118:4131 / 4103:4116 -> 0.57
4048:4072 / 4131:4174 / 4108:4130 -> -0.79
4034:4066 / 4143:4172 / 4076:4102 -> -0.62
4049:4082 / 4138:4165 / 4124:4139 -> -0.69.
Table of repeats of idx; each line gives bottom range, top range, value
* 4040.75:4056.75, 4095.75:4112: 0.89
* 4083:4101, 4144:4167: 0.95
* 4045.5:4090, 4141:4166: 0.93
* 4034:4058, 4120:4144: 0.97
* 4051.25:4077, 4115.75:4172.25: 0.98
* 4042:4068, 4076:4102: 1.00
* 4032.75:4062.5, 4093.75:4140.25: 0.98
